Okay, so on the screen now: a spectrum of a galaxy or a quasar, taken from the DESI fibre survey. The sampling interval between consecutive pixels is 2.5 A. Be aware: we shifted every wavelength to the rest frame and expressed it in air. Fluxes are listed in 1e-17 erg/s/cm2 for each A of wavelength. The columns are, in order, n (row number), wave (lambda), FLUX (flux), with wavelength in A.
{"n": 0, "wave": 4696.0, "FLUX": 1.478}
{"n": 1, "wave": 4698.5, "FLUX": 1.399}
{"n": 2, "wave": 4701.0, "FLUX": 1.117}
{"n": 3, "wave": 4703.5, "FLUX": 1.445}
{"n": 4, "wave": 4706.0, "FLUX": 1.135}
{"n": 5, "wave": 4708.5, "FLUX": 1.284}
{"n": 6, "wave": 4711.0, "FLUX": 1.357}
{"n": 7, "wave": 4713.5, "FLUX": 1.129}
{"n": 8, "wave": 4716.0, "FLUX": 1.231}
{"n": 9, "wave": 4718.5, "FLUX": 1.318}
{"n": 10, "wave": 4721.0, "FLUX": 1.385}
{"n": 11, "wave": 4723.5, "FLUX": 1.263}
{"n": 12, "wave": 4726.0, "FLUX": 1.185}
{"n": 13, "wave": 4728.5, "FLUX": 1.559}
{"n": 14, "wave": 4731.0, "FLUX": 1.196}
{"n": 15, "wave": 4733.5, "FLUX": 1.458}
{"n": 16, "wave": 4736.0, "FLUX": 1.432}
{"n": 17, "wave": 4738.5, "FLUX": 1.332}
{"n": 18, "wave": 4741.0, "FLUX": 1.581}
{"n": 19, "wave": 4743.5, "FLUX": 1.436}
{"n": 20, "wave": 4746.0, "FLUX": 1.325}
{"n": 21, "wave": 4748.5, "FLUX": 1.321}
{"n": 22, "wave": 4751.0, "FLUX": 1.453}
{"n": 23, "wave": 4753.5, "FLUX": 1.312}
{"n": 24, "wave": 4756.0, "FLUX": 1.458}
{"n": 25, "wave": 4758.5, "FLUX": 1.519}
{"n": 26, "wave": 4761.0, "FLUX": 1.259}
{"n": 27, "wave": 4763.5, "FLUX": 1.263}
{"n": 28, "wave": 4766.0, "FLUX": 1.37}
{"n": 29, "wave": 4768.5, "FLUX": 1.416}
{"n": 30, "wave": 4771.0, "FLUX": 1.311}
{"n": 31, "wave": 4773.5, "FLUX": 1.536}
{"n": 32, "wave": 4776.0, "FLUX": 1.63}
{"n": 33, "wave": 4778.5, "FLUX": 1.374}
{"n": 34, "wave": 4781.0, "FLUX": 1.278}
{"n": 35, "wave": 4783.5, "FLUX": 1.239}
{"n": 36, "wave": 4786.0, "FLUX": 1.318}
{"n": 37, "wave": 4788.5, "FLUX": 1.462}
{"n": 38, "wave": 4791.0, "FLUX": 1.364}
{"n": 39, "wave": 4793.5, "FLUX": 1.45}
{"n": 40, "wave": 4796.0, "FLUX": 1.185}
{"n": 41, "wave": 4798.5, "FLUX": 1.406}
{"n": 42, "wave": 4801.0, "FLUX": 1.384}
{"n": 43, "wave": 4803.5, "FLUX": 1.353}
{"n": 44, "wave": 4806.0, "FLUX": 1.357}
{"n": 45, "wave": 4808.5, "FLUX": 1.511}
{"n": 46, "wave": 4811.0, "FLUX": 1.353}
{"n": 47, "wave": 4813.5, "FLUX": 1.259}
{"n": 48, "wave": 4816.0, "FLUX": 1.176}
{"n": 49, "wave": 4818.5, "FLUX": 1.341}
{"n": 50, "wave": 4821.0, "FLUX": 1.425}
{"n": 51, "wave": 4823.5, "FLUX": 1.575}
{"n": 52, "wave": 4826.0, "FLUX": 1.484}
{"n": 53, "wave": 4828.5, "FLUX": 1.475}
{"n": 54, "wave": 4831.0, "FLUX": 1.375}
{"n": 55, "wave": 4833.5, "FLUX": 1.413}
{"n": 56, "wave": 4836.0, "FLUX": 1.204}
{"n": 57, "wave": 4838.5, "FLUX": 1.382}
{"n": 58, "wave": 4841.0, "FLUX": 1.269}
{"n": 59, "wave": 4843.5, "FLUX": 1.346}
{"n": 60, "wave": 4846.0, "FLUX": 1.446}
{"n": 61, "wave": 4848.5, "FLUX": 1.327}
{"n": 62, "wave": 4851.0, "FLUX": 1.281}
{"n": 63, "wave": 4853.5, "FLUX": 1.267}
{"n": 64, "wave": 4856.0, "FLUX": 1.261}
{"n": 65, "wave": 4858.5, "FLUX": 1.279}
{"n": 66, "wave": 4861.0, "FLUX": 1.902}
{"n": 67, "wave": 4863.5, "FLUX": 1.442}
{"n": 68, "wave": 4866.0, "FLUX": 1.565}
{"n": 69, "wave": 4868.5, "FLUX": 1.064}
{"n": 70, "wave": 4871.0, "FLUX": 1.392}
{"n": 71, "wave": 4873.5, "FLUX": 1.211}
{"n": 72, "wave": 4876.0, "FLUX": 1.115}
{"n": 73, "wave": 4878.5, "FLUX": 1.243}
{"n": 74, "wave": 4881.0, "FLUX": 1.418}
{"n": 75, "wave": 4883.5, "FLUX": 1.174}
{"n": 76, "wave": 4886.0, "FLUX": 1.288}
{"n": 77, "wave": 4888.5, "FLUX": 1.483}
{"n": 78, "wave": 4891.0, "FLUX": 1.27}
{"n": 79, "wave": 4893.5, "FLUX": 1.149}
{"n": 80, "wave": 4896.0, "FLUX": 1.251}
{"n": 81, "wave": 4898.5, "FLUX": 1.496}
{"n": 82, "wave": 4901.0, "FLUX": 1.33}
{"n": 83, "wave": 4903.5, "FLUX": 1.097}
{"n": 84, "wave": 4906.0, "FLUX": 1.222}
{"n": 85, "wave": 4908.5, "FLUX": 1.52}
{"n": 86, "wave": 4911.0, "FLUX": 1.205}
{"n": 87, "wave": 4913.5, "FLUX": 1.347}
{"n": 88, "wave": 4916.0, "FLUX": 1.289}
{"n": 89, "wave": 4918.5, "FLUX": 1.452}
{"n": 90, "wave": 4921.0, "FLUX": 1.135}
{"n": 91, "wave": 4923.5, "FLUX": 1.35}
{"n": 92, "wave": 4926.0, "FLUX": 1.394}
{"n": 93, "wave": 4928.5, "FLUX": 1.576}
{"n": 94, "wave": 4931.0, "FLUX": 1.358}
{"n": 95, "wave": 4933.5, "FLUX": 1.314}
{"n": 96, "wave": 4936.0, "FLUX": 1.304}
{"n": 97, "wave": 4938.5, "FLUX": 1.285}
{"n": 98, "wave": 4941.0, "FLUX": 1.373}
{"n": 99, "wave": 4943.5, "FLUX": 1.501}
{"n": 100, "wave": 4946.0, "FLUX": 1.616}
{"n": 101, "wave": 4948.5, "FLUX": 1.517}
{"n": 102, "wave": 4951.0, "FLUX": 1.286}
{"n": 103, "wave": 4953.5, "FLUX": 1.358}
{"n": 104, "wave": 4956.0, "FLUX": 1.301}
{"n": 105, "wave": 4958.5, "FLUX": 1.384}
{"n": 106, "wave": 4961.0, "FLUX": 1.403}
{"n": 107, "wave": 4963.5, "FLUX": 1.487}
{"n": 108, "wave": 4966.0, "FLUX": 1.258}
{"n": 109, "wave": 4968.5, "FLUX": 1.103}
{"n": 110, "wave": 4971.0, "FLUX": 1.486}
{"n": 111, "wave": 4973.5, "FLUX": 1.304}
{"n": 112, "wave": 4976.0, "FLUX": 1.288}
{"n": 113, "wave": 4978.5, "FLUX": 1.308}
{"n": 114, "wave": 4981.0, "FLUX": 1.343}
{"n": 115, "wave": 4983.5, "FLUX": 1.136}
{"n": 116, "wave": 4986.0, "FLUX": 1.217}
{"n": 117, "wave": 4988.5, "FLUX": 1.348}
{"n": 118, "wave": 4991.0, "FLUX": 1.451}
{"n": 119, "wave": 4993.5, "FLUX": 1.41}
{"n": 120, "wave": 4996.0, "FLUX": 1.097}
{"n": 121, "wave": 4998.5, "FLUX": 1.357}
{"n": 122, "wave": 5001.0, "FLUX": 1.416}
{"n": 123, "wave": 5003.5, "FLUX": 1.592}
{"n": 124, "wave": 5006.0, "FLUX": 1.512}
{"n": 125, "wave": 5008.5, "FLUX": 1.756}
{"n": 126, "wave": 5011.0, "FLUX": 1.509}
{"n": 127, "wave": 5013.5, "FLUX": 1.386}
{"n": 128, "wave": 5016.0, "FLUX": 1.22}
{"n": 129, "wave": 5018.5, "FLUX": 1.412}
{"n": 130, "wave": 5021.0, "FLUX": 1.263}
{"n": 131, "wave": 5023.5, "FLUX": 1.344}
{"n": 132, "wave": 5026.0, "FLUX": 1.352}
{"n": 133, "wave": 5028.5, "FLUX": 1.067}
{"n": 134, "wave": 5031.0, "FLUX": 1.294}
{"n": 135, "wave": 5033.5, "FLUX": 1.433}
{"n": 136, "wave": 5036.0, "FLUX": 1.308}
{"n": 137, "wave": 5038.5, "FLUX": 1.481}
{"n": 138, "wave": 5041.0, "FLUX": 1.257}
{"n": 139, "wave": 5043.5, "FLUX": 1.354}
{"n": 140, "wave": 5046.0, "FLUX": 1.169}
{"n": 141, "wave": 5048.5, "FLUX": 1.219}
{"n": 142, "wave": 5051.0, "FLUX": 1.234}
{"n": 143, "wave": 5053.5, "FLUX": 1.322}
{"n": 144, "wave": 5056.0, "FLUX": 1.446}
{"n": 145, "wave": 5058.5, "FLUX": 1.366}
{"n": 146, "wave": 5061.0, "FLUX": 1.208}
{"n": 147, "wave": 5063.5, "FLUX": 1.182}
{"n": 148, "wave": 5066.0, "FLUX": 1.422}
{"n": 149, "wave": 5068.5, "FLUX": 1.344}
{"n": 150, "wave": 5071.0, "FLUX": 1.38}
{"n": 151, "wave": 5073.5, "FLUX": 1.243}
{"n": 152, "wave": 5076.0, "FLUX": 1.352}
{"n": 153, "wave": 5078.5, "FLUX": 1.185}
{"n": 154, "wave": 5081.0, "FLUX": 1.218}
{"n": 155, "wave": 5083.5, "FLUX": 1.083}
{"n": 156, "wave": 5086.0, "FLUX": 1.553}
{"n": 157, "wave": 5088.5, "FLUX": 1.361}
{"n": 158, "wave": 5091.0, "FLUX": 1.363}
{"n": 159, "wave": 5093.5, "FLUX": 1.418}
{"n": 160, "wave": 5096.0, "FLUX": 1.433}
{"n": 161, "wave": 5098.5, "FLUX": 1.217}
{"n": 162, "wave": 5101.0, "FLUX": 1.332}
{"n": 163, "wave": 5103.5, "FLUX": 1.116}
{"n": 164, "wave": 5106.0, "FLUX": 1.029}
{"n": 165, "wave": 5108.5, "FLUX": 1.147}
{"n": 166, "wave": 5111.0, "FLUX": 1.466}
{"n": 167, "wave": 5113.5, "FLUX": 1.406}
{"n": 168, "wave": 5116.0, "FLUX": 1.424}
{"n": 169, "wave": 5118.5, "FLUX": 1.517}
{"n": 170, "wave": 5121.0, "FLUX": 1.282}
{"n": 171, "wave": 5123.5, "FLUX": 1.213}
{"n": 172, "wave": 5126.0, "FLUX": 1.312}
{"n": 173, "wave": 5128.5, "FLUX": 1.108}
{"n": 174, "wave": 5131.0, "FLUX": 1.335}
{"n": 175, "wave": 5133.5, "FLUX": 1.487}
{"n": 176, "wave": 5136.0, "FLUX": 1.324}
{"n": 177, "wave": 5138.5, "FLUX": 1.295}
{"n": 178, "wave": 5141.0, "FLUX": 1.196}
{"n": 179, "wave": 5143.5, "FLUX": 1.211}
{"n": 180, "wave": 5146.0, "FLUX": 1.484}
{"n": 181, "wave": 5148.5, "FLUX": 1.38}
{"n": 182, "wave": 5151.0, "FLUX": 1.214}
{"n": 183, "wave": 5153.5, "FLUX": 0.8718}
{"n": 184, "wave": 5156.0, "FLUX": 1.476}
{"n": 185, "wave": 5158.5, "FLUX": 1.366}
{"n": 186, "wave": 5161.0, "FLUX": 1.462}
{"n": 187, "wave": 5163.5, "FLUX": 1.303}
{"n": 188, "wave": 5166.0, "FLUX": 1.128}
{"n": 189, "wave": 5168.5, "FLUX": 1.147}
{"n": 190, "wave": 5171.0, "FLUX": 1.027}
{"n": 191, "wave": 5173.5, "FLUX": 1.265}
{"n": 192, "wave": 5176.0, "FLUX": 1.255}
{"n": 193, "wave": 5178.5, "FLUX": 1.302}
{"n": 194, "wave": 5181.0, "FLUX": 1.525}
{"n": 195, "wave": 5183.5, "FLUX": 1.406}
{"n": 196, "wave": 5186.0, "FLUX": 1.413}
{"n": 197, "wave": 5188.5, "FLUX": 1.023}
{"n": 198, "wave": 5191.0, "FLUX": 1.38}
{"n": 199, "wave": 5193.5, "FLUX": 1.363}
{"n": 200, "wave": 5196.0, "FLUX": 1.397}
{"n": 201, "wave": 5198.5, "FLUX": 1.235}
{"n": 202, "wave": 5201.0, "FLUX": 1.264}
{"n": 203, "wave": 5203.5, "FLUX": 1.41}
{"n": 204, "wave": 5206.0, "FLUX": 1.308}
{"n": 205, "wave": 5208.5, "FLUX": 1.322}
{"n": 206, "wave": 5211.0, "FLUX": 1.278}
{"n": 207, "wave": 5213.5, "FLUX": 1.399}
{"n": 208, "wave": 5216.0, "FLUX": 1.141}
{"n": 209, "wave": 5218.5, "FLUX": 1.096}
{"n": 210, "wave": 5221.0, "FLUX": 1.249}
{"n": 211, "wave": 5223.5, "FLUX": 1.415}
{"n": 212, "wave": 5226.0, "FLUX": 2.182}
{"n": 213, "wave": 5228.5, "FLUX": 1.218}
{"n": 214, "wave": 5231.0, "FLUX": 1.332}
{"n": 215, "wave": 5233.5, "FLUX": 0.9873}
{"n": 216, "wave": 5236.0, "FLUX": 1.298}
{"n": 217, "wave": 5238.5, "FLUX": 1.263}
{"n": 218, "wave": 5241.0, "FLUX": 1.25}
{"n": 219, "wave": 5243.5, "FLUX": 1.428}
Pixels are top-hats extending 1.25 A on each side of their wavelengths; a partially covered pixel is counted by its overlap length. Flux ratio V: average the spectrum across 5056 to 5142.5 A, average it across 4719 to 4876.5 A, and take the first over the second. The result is 0.95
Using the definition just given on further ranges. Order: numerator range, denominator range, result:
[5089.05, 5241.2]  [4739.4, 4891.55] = 0.95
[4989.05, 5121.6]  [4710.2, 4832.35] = 0.97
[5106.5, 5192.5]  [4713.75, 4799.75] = 0.95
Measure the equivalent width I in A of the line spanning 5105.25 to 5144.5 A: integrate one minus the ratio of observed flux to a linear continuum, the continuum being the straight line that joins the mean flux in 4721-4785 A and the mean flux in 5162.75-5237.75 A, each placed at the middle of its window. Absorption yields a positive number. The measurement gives 0.4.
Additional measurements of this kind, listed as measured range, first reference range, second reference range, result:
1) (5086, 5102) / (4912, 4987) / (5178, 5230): -0.2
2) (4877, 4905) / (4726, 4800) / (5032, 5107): 1.3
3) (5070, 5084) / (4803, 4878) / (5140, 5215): 0.7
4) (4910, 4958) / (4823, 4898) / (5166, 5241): -1.2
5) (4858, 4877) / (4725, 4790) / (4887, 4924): -0.7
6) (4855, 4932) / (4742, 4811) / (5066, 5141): 1.3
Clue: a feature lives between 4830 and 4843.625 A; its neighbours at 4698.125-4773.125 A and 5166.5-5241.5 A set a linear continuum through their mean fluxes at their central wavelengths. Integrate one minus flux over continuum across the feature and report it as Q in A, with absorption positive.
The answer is 0.1 A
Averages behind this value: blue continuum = 1.34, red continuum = 1.3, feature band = 1.33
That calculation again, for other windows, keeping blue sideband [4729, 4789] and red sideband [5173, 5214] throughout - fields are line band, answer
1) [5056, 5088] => 1.0 A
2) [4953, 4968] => 0.1 A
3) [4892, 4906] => 1.1 A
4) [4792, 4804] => 0.2 A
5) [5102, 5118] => 0.7 A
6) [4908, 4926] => 0.5 A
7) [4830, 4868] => -0.1 A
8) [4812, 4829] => -0.1 A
